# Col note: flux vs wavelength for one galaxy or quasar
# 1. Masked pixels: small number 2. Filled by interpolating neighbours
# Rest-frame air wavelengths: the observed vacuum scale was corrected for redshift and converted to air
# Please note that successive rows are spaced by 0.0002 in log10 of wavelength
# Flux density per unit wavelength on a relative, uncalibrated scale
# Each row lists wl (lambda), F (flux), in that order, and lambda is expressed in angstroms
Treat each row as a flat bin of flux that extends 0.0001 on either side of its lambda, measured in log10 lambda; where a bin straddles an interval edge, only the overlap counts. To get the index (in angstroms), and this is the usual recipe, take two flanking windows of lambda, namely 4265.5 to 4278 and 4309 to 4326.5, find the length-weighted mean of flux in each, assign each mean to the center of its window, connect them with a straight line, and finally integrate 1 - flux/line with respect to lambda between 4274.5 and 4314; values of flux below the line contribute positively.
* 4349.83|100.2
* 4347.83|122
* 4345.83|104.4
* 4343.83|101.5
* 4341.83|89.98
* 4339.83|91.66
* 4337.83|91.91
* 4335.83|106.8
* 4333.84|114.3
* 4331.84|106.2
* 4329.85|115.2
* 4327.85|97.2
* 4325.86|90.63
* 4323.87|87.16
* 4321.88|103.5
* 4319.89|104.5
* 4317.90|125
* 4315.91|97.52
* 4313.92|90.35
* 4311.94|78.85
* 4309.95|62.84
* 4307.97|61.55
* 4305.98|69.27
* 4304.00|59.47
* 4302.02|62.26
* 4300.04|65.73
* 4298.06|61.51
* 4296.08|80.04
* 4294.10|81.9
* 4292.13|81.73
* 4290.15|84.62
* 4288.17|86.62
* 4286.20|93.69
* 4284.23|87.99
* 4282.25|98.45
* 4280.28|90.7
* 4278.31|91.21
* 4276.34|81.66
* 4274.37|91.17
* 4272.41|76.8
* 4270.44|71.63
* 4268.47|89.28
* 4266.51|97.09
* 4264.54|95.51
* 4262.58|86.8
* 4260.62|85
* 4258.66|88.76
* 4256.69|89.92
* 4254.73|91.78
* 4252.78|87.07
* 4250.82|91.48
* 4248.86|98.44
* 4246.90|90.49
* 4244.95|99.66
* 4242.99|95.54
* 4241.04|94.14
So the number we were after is 4.60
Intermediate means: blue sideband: 85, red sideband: 93.5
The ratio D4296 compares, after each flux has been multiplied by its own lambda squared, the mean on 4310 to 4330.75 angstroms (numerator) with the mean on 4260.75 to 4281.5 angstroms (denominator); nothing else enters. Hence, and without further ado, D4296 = 1.14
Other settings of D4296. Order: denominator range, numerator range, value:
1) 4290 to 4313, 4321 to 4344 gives 1.44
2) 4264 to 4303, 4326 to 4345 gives 1.24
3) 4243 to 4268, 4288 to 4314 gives 0.80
